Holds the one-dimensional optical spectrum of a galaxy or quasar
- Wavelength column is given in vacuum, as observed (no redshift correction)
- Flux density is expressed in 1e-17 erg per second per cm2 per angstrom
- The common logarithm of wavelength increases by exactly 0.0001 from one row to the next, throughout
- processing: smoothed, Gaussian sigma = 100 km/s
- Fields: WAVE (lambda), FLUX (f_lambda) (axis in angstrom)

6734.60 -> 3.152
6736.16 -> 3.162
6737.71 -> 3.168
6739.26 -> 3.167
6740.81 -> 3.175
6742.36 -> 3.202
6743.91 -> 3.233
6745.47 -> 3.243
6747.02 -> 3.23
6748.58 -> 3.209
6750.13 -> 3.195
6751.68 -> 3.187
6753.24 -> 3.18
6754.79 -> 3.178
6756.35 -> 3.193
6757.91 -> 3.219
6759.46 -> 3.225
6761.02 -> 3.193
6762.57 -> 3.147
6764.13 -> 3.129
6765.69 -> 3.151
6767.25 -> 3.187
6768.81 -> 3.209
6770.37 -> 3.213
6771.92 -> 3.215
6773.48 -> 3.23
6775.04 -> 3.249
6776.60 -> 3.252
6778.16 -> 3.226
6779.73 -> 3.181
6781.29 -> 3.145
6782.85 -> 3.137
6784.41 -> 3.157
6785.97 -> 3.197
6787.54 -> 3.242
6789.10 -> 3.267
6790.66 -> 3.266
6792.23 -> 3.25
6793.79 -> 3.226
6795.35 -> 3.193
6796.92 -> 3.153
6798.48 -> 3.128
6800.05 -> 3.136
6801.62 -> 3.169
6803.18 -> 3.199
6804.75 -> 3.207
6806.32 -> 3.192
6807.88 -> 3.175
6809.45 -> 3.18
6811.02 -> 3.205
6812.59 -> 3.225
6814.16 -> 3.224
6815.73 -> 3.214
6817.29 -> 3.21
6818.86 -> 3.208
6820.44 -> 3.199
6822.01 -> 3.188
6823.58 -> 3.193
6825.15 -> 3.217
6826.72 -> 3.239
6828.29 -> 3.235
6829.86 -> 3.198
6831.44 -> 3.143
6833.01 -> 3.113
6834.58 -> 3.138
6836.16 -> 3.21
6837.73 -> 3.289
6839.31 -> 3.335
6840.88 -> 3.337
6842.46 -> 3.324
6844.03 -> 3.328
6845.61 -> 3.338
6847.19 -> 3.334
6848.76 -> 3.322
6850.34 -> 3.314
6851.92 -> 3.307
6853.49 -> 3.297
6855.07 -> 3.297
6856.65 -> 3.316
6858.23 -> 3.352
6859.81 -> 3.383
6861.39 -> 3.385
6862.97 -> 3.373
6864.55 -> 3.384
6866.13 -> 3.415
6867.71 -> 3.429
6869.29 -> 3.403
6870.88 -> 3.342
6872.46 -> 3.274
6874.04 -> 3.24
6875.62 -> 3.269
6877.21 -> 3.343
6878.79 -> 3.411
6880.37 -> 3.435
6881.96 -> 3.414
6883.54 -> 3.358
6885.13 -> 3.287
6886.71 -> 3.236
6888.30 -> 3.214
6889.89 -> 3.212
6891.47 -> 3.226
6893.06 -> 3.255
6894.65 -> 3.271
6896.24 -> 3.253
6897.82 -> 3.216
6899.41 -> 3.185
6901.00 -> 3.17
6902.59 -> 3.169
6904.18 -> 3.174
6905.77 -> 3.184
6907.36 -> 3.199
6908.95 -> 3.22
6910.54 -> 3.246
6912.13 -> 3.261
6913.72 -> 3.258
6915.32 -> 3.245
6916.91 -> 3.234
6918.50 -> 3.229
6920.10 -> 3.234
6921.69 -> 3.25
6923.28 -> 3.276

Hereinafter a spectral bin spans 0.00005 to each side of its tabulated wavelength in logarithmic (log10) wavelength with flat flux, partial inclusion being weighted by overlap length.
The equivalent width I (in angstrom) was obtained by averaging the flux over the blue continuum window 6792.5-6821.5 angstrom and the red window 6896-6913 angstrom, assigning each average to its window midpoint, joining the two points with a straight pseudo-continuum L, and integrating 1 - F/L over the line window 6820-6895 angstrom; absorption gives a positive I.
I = -2.2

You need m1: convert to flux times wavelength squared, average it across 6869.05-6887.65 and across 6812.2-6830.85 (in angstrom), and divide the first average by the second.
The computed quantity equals 1.1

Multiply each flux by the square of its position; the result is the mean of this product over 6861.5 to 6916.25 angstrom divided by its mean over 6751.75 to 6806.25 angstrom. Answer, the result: 1.1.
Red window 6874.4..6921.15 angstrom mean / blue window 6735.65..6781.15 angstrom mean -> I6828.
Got 1.0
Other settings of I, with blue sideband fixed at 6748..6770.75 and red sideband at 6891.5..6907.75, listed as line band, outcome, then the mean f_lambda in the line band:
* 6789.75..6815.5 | 0.0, 3.2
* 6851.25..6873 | -1.0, 3.36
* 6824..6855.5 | -0.6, 3.27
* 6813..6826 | 0.0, 3.21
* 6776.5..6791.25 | -0.1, 3.2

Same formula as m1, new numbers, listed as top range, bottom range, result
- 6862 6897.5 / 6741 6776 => 1.07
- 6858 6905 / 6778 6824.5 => 1.06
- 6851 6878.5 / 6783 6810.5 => 1.07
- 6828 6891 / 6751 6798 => 1.06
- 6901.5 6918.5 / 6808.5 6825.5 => 1.03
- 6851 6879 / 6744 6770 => 1.08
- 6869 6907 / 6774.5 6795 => 1.05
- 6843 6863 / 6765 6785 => 1.07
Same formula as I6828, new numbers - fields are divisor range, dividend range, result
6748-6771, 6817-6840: 1.01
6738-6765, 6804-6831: 1.00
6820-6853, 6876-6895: 1.02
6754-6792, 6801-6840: 1.00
